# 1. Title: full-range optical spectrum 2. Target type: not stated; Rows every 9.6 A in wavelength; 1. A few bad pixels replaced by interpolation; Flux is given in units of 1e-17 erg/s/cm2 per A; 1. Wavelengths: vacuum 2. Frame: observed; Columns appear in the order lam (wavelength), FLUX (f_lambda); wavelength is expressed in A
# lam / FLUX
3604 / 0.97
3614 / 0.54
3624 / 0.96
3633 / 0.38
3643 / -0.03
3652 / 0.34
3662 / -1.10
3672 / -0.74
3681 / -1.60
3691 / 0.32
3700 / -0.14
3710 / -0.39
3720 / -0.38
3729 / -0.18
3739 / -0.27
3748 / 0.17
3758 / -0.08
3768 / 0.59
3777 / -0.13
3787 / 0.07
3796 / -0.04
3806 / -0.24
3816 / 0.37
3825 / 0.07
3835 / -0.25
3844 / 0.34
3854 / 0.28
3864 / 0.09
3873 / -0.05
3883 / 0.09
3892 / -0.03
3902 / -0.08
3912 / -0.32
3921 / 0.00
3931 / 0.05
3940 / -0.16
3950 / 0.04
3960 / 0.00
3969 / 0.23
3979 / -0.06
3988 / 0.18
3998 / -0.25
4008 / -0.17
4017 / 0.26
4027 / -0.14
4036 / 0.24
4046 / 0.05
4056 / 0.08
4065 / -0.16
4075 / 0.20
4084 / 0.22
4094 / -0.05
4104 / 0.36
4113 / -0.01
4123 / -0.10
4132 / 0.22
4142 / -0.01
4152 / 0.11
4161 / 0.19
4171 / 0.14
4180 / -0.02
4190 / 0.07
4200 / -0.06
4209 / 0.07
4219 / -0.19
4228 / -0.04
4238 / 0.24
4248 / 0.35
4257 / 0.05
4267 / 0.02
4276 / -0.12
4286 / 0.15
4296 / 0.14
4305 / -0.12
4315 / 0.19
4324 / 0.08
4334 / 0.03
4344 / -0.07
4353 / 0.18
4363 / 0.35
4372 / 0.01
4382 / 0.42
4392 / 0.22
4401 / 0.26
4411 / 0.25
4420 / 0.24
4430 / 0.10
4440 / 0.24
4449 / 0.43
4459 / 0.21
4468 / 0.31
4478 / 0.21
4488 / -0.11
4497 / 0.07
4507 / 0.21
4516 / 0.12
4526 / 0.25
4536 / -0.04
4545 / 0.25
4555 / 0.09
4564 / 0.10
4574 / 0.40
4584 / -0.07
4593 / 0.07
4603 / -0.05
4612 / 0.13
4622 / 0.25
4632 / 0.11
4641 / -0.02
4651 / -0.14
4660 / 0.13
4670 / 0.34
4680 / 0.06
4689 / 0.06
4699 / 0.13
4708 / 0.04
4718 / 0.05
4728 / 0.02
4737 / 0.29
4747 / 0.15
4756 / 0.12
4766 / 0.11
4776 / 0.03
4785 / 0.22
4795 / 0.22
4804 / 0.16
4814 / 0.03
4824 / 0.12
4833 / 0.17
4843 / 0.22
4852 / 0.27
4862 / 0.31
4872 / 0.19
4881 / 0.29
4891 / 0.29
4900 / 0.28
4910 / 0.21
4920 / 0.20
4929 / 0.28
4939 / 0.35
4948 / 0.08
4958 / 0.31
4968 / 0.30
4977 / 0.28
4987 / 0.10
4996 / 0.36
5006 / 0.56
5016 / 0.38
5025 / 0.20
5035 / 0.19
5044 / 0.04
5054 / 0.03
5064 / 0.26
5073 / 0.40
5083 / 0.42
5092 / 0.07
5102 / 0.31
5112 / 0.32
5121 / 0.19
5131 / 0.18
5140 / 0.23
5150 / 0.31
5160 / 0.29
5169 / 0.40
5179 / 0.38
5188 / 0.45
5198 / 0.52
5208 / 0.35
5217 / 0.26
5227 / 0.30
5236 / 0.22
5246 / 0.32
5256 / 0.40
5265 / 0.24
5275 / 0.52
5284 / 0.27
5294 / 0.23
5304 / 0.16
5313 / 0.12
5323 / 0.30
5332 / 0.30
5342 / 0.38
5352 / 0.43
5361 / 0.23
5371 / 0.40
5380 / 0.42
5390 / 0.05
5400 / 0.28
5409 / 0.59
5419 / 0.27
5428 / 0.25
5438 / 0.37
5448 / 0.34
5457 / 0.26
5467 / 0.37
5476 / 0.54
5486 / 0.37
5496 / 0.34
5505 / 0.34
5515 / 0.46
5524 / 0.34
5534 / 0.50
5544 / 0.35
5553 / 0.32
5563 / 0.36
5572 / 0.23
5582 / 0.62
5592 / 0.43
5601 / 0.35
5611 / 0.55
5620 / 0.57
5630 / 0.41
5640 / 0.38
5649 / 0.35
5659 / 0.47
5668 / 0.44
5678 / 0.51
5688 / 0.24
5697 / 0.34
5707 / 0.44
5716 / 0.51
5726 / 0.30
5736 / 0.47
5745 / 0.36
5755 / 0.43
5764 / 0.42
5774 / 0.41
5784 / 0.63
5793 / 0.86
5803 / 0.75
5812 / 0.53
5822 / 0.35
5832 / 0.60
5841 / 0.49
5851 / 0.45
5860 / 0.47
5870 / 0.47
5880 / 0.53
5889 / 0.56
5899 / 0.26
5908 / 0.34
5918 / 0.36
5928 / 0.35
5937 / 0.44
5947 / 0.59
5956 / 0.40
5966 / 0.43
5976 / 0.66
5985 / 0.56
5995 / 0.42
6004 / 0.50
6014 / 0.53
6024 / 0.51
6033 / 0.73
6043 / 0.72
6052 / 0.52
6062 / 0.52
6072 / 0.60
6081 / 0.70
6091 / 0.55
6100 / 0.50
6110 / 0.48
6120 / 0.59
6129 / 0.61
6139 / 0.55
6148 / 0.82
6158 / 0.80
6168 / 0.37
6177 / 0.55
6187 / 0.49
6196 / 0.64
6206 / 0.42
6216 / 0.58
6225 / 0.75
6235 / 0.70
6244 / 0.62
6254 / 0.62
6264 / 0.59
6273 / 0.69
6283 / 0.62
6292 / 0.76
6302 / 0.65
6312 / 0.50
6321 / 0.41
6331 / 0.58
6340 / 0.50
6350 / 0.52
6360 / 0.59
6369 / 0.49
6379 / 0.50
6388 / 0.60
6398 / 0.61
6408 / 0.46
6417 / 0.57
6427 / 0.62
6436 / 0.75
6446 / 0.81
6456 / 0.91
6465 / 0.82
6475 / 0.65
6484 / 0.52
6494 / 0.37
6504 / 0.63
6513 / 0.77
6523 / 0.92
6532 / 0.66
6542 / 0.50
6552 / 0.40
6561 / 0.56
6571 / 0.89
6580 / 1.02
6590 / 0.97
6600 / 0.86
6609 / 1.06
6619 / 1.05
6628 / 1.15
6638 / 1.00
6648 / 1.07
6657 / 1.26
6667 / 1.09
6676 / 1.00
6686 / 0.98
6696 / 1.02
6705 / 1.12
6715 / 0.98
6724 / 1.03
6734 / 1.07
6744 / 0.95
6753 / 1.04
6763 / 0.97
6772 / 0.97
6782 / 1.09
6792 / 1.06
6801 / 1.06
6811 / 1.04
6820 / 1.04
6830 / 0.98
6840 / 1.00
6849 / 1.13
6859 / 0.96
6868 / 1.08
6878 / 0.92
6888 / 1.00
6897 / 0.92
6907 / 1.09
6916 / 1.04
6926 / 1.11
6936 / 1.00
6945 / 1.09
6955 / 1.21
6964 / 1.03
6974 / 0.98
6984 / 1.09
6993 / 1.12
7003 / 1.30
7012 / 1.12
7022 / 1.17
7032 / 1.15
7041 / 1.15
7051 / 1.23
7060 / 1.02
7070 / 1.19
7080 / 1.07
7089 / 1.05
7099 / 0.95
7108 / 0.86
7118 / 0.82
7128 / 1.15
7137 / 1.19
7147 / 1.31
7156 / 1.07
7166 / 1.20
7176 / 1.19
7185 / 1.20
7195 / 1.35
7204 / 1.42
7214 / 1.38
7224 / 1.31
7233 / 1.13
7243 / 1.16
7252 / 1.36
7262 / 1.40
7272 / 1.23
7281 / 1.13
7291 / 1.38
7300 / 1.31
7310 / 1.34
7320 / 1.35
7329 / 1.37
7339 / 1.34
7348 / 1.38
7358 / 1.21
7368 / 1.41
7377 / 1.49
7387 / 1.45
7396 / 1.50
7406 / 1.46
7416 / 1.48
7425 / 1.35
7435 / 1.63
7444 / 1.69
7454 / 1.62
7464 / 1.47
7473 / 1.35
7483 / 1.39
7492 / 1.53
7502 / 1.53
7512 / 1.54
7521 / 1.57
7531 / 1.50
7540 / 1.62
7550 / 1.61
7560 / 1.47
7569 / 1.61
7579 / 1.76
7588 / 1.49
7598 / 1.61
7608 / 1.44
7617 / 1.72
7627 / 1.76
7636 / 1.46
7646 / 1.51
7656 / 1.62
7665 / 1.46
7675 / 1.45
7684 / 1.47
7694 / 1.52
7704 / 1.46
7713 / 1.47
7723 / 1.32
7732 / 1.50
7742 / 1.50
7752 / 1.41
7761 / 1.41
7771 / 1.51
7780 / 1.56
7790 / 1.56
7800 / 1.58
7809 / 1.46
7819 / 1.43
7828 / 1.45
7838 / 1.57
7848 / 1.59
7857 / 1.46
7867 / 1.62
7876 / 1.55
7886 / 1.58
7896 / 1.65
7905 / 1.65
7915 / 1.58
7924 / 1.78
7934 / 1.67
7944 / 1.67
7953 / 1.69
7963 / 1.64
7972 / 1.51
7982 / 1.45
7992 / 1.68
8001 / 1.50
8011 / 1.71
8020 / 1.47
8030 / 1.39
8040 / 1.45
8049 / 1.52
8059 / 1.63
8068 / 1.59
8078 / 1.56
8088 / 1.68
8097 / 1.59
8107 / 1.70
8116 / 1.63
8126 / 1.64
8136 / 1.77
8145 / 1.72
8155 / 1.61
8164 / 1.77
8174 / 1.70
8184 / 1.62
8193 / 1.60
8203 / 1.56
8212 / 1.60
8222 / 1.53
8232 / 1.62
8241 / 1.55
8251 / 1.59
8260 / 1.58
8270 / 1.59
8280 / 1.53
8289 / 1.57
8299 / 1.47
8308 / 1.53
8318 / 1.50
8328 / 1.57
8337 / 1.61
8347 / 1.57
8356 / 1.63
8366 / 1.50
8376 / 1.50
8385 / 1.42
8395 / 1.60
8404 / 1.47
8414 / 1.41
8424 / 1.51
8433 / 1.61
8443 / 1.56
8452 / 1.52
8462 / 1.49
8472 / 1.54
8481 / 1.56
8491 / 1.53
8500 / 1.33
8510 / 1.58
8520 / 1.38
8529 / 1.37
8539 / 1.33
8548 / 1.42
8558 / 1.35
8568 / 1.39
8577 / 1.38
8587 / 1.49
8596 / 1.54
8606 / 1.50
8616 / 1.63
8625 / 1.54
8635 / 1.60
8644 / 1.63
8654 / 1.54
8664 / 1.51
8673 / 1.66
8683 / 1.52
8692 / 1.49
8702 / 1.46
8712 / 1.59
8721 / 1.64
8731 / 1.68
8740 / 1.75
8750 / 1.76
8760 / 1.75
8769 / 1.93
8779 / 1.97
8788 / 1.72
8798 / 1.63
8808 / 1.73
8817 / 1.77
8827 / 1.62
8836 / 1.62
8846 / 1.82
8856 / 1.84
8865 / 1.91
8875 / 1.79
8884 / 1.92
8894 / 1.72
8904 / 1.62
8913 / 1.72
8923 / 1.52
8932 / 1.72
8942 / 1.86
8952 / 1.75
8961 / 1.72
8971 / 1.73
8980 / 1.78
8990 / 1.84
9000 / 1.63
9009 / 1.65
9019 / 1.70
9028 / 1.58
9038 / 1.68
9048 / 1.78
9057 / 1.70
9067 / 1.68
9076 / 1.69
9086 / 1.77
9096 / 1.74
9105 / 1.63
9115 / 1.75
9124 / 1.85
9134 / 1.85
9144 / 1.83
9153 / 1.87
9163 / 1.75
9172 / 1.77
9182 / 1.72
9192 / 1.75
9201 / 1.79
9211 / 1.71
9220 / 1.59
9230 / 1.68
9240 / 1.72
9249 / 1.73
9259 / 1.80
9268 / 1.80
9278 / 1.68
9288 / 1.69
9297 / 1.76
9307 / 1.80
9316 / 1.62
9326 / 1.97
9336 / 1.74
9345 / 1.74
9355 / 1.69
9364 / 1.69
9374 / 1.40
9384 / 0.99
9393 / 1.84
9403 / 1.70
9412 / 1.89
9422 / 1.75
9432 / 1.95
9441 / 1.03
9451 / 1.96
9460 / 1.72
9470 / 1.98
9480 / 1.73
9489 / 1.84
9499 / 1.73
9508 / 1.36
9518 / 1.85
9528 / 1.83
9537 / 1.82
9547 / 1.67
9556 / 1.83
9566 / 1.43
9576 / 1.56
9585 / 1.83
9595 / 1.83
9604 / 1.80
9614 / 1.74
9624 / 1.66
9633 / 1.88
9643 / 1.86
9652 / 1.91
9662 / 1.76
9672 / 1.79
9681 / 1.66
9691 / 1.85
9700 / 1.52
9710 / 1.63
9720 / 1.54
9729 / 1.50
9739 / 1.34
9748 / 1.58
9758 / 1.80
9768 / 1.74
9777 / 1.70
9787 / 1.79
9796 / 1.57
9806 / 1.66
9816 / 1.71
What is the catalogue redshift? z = 0.650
